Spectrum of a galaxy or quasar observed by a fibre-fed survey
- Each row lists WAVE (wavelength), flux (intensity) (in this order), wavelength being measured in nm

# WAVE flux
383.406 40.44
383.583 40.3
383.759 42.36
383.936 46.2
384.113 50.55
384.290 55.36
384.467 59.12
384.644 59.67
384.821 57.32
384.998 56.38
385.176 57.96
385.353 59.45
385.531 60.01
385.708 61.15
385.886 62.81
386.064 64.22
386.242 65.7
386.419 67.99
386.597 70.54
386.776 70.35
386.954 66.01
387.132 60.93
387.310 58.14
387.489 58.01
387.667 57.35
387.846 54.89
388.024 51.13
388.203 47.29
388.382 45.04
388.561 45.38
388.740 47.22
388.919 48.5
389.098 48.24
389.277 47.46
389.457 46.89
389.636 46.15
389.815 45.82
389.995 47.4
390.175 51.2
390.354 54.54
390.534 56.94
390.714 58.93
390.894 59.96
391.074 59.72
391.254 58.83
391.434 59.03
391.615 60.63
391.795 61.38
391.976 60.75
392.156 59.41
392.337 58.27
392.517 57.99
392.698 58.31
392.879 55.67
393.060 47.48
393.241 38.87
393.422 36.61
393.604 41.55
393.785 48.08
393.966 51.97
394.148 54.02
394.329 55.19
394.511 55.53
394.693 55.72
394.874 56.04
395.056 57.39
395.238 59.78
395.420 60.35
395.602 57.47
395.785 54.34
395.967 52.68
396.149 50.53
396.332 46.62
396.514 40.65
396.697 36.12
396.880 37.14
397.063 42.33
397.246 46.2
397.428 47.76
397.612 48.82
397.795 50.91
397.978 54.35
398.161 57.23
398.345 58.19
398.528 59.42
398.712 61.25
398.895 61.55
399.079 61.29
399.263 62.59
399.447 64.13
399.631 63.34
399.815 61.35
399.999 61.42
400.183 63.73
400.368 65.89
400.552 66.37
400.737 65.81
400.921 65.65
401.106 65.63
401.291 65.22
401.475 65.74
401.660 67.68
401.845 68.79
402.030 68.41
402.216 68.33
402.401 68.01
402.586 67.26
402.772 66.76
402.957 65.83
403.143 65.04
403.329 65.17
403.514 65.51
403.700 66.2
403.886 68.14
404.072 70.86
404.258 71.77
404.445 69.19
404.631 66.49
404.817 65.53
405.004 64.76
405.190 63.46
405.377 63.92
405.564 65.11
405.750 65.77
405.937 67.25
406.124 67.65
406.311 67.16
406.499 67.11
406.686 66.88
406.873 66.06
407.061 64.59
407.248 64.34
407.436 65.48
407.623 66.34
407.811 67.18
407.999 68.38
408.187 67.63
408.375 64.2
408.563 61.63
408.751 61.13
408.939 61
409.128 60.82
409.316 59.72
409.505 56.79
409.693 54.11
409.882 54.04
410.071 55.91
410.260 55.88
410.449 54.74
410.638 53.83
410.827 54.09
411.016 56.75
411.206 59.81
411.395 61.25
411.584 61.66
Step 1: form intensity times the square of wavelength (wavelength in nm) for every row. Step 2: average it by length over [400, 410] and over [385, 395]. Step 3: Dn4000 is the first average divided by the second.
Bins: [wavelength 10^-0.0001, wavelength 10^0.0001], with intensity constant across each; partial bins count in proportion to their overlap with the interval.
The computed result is 1.28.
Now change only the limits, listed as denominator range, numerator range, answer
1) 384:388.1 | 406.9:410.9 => 1.13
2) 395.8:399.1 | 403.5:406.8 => 1.37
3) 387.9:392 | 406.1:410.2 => 1.31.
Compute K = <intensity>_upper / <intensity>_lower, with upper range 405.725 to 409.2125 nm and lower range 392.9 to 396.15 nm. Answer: 1.26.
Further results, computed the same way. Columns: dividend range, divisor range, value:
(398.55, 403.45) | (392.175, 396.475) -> 1.24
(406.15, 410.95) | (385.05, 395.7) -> 1.11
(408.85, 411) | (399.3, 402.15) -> 0.86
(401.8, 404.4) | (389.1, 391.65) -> 1.26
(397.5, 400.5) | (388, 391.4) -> 1.17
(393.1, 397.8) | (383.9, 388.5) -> 0.84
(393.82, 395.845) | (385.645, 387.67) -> 0.88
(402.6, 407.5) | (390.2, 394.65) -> 1.22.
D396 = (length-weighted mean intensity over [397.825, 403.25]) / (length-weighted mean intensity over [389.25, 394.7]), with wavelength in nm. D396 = 1.20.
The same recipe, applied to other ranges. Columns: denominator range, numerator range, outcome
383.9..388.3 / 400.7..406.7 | 1.13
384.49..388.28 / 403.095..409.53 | 1.08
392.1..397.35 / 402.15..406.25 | 1.32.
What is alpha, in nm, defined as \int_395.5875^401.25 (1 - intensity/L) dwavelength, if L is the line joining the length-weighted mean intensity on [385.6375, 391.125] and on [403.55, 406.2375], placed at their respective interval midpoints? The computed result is 0.60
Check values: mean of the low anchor 55.6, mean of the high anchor 66.8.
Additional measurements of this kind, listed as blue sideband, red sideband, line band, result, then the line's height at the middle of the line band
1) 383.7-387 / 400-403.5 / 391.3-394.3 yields 0.451 nm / 62.7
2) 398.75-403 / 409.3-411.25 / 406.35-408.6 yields -0.285 nm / 58.5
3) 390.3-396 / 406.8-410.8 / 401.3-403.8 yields -0.347 nm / 58.6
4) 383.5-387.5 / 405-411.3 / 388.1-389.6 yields 0.310 nm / 59.3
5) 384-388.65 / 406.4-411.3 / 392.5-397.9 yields 0.865 nm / 59.5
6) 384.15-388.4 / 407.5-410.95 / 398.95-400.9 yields -0.126 nm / 59.8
